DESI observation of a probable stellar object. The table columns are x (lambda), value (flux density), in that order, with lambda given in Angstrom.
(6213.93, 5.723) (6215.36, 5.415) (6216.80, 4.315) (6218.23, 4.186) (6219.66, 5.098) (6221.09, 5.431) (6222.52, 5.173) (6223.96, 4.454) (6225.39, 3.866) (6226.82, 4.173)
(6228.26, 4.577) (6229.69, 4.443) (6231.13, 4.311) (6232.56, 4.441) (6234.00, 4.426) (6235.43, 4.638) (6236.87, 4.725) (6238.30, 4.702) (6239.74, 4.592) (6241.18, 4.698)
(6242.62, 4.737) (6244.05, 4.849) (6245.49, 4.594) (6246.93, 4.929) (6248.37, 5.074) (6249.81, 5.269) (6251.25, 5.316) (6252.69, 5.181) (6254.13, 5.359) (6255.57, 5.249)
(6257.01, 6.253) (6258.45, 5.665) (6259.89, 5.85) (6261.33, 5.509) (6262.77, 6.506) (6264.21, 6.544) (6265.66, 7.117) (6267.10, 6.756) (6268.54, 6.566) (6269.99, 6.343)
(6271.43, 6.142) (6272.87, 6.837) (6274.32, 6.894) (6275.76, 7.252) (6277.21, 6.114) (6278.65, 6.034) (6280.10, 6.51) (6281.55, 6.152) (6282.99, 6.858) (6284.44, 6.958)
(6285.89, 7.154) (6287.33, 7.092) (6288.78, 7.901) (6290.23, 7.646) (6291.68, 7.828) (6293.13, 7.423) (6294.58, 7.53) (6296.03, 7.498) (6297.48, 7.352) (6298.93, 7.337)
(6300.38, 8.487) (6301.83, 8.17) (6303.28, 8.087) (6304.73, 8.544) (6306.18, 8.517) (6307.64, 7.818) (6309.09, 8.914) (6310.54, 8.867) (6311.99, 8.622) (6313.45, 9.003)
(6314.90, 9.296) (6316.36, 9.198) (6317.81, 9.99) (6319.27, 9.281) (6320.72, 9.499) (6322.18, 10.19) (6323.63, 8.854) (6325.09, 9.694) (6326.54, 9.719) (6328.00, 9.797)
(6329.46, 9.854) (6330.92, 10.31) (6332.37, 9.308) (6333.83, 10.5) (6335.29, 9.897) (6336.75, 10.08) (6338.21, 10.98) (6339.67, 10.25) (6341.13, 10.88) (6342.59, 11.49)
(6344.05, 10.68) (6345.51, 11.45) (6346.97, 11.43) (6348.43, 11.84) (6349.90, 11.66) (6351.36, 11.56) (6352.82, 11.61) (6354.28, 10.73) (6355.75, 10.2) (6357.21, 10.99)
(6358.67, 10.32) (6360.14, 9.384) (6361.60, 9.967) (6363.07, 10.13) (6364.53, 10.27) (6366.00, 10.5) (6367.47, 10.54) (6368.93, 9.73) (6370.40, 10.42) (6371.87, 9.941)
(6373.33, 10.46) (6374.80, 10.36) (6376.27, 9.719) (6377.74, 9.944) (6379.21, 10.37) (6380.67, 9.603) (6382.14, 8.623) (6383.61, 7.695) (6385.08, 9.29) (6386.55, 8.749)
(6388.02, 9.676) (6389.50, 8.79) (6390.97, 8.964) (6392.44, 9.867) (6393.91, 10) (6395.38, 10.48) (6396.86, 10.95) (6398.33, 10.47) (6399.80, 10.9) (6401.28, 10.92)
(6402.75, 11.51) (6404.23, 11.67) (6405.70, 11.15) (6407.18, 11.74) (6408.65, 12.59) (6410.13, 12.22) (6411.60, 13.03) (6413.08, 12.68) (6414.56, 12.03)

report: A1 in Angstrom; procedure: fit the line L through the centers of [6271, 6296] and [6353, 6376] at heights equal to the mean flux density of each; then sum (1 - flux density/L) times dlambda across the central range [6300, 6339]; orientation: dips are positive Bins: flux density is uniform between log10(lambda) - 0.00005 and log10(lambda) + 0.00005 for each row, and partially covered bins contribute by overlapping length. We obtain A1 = -4.0 Angstrom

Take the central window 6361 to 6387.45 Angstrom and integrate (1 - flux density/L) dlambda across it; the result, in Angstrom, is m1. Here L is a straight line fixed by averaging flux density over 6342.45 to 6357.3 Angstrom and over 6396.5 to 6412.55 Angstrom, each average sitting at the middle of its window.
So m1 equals 3.7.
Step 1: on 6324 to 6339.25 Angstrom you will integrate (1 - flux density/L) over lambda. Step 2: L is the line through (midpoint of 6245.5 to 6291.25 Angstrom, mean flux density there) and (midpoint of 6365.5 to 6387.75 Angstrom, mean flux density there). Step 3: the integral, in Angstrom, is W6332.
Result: -3.1 Angstrom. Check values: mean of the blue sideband 6.28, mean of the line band 9.99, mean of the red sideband 9.72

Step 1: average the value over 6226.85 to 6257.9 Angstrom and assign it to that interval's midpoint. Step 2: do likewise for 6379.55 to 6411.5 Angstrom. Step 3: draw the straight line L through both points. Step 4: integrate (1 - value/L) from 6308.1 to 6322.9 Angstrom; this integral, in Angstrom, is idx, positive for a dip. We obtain -3.5 Angstrom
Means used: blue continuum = 4.86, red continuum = 10.3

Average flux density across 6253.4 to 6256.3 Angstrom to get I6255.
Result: 5.31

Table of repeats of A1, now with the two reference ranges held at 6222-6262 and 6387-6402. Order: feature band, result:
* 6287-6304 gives -2.54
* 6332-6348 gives -4.78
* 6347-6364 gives -3.99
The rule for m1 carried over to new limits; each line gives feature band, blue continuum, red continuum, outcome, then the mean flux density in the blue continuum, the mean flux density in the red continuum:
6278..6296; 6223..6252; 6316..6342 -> 1.0 Angstrom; 4.64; 9.92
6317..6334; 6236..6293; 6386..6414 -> -3.1 Angstrom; 6.06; 10.9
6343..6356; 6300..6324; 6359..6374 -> -2.0 Angstrom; 8.91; 10.1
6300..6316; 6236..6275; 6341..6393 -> -1.6 Angstrom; 5.63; 10.2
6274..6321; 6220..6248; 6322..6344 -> 1.8 Angstrom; 4.63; 10.1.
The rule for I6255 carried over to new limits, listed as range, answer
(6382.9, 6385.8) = 8.5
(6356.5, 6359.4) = 10.7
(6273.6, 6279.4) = 6.57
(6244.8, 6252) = 5.04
